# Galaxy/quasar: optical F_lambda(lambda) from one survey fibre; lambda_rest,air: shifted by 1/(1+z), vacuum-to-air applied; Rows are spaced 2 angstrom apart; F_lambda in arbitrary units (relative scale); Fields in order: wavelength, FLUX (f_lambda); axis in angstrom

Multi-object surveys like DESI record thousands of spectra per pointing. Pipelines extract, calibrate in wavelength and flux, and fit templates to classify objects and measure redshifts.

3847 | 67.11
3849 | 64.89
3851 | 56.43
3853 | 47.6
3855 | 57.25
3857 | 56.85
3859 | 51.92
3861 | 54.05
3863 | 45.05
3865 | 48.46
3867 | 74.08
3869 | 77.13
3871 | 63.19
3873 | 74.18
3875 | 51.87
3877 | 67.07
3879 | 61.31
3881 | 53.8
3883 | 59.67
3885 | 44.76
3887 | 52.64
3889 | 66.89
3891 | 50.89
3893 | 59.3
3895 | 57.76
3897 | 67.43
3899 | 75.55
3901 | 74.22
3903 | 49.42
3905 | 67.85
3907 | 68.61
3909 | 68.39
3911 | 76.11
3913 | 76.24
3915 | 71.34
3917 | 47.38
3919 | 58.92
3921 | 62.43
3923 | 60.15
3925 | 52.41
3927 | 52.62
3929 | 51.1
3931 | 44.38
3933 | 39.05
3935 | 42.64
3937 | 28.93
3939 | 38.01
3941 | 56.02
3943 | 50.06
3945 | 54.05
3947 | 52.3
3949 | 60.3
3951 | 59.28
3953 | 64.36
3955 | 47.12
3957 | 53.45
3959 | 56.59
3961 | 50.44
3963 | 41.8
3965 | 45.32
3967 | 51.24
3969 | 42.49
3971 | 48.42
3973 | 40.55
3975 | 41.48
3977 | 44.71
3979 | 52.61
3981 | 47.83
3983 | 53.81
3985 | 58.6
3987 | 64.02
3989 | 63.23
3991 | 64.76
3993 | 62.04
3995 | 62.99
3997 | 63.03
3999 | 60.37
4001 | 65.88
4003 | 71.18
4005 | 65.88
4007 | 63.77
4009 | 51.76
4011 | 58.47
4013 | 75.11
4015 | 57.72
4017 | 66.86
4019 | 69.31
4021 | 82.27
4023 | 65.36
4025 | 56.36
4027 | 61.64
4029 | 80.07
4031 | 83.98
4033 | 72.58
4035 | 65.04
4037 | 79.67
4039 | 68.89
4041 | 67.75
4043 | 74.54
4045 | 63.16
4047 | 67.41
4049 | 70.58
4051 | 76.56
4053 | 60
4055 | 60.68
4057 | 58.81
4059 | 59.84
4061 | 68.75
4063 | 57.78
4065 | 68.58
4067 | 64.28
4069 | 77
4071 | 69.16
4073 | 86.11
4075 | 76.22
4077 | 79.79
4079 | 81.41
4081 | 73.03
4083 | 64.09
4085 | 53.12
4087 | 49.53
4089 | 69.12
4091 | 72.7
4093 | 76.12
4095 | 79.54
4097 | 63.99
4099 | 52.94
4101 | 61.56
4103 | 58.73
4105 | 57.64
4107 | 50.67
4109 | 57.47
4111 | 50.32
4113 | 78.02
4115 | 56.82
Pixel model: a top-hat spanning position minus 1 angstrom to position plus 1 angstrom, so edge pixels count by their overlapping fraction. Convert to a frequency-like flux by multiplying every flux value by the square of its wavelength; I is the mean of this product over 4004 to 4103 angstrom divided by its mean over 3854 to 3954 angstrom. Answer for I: 1.3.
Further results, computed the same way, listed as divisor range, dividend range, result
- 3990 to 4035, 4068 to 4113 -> 1.04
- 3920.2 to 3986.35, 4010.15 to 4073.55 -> 1.44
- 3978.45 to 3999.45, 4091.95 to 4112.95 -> 1.10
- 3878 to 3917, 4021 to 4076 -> 1.19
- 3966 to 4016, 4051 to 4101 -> 1.23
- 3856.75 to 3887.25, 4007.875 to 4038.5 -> 1.26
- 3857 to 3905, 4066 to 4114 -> 1.23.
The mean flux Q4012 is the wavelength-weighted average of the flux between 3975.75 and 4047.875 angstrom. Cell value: 64.7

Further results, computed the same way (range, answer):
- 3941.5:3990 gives 51.9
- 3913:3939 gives 51.4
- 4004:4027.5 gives 64.6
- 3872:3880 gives 63.6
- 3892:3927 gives 64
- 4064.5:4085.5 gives 72.6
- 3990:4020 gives 63.9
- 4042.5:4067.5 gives 65.3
